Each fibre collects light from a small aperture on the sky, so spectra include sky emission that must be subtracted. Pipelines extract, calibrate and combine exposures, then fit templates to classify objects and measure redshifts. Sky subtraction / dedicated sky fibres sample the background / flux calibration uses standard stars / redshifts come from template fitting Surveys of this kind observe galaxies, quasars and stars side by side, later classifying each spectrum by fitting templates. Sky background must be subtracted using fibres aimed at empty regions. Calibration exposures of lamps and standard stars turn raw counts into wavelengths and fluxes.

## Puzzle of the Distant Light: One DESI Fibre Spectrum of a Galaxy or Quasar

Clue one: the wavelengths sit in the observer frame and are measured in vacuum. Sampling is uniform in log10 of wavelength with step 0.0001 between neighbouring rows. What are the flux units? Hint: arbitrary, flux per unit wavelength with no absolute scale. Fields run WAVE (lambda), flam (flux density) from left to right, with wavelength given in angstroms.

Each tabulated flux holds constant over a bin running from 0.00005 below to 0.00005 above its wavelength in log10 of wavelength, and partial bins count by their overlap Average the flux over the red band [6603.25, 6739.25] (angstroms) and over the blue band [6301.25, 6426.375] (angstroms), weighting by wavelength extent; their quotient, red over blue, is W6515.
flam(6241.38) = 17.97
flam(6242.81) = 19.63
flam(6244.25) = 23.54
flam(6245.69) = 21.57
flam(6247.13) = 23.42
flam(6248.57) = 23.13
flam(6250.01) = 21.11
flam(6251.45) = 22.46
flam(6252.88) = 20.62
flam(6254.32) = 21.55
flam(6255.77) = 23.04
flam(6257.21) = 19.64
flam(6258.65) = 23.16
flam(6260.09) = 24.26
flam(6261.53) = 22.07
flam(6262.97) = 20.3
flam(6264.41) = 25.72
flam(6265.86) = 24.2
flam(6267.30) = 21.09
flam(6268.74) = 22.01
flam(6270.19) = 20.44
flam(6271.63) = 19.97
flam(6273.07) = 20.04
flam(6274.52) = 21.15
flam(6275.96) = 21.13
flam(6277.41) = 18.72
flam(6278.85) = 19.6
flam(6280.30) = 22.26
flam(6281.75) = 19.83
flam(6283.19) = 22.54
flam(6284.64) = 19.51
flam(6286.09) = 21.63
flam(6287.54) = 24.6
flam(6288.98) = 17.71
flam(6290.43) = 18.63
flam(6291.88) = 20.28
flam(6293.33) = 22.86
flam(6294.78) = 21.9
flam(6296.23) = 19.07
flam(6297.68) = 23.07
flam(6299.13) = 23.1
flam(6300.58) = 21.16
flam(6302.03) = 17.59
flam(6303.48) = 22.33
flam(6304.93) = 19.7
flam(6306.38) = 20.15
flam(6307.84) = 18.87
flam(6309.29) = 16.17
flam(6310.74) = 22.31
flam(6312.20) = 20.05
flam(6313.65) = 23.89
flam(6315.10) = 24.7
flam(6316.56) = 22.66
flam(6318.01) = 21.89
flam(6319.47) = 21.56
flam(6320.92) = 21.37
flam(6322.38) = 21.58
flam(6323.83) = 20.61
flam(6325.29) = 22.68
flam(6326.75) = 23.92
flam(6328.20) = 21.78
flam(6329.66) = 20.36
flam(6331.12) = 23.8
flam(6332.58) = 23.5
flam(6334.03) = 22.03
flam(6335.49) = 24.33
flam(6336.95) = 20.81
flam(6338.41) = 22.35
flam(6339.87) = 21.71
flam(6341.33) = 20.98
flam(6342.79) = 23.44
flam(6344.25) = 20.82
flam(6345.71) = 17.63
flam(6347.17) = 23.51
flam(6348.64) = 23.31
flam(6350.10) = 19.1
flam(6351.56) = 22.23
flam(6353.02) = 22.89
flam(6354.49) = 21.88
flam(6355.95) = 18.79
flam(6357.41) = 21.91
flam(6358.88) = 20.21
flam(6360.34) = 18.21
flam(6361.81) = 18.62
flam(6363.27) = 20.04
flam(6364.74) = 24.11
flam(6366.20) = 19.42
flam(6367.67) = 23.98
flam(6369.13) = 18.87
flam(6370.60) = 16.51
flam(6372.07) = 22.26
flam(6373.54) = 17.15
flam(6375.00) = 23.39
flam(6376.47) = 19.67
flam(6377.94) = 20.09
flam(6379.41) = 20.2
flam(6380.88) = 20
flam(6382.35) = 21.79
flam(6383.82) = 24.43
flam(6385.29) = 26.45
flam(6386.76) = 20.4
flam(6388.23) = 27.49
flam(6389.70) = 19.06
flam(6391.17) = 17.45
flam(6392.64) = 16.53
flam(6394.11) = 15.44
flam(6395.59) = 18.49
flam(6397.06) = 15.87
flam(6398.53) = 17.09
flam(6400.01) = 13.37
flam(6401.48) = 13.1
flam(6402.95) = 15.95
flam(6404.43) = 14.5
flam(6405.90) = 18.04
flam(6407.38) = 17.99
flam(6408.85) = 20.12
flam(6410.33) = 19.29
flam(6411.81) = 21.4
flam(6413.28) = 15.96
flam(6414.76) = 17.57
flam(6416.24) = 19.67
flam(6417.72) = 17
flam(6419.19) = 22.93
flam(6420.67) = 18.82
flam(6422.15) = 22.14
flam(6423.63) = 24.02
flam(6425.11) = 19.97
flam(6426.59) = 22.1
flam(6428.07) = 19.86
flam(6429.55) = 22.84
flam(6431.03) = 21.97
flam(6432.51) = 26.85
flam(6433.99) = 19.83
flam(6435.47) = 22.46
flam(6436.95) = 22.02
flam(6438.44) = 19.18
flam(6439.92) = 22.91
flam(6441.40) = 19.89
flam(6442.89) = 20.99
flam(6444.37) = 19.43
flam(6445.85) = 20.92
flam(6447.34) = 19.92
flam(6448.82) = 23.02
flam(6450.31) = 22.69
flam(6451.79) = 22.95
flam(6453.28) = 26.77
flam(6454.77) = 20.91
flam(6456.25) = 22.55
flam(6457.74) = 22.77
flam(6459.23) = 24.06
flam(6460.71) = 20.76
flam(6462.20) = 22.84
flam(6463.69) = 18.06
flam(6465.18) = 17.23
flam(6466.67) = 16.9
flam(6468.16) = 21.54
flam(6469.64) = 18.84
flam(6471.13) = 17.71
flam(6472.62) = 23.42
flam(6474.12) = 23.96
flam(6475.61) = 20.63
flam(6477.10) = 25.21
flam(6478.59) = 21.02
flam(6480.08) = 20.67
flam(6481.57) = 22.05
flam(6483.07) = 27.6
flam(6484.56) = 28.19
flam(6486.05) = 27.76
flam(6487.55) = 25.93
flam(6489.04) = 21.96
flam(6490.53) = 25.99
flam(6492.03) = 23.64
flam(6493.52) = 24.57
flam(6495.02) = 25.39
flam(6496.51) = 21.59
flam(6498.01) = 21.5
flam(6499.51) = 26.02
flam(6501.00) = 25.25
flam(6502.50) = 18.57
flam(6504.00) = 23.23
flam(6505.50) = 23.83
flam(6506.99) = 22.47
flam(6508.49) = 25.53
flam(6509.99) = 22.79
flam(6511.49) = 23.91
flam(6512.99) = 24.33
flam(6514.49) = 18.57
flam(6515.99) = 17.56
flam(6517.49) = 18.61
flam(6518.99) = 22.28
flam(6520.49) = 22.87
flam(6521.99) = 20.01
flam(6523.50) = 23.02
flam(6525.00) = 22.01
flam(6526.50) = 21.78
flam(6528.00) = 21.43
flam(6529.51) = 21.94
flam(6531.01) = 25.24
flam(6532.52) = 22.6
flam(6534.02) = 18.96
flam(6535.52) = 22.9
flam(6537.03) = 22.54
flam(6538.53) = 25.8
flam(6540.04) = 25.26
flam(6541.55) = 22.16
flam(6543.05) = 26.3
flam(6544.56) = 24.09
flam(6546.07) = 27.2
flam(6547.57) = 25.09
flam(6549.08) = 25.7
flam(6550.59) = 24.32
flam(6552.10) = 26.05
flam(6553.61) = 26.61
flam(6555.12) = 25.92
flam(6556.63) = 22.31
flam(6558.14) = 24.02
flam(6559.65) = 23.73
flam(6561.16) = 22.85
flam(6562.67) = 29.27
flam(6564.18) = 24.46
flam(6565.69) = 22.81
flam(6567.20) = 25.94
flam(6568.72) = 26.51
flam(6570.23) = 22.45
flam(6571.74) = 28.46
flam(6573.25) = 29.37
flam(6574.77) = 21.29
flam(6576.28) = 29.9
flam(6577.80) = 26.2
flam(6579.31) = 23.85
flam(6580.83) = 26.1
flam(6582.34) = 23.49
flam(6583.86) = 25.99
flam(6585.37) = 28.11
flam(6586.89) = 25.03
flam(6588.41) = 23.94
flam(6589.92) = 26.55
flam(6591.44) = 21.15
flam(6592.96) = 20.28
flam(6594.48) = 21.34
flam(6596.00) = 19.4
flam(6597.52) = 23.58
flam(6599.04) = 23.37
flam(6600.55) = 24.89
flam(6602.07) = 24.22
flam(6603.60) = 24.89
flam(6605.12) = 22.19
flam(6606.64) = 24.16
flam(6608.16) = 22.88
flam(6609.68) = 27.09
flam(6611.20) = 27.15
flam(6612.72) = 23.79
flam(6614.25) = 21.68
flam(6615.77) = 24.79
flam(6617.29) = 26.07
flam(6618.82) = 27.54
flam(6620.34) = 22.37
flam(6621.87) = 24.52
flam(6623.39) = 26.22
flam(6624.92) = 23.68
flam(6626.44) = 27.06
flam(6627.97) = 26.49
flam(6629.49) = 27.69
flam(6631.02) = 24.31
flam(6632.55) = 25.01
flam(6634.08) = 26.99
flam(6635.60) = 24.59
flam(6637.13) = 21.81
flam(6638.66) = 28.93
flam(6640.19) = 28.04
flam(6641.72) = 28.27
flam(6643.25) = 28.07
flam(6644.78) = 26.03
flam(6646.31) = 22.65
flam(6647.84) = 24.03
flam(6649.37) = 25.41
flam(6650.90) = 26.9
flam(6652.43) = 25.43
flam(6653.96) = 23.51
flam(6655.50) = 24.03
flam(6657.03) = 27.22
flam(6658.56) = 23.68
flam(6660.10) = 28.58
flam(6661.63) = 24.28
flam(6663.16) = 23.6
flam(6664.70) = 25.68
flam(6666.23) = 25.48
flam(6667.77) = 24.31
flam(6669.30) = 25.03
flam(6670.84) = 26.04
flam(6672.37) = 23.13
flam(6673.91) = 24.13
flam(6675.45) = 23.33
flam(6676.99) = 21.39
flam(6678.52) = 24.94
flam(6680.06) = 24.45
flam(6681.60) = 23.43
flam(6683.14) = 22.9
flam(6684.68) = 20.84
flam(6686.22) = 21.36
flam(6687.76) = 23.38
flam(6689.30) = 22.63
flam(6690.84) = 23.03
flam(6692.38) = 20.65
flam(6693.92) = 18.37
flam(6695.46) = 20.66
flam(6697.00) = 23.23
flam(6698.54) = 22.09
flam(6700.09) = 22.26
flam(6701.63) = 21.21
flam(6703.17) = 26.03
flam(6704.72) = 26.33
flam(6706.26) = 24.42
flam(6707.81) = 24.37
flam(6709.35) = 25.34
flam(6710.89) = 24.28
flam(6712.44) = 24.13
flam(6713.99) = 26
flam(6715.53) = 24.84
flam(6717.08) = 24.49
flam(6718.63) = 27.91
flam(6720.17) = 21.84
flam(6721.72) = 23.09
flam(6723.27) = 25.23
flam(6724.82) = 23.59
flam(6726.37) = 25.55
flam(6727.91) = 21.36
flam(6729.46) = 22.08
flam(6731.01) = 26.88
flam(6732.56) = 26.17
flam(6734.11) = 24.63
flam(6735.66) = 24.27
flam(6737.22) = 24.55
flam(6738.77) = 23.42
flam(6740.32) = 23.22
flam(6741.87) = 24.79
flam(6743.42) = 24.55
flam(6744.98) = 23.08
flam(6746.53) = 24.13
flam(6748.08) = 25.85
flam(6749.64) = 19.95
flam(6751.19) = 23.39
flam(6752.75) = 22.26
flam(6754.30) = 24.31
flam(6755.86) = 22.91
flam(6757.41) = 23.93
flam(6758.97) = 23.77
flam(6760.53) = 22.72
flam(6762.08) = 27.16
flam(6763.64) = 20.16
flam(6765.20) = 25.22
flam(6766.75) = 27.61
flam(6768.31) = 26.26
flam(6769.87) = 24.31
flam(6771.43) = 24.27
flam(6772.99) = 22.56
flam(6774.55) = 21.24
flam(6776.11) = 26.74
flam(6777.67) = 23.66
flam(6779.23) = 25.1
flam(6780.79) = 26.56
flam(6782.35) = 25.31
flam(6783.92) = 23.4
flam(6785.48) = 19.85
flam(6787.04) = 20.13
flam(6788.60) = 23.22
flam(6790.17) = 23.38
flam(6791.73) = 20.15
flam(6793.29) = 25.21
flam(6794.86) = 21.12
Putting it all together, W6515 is 1.2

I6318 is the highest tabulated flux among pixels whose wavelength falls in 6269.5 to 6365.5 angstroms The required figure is 24.7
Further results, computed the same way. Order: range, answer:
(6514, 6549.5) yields 27.2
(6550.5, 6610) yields 29.9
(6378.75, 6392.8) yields 27.49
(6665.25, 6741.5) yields 27.91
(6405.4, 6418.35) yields 21.4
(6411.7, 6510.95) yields 28.19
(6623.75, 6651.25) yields 28.93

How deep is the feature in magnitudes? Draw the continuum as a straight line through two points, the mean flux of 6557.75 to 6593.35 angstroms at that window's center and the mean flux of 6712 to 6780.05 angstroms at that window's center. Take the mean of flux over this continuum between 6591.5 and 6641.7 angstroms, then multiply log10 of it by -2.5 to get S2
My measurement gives 0.013 mag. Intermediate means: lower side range 25.1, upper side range 24.2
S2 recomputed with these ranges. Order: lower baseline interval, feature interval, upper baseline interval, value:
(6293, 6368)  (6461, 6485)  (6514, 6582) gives 0.08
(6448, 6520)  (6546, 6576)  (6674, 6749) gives -0.10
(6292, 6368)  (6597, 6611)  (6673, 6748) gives -0.06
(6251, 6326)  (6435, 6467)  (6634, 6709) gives 0.06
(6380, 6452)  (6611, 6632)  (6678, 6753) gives -0.12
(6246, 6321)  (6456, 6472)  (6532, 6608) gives 0.15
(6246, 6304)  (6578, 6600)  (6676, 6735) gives -0.04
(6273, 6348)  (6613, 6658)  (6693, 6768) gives -0.10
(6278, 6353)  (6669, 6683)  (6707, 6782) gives 0.00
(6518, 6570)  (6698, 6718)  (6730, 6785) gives -0.01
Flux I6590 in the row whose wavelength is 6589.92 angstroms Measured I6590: 26.55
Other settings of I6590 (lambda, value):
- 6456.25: 22.55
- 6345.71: 17.63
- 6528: 21.43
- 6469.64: 18.84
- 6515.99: 17.56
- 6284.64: 19.51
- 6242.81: 19.63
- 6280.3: 22.26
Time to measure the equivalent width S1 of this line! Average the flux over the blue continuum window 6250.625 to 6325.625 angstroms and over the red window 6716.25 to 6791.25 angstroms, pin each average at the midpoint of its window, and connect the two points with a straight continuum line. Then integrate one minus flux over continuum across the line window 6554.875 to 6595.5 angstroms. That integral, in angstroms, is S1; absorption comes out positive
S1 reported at -3.4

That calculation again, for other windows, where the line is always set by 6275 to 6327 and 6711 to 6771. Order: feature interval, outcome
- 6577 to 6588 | -1.16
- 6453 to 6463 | -0.25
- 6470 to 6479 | 0.17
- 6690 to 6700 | 1.03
